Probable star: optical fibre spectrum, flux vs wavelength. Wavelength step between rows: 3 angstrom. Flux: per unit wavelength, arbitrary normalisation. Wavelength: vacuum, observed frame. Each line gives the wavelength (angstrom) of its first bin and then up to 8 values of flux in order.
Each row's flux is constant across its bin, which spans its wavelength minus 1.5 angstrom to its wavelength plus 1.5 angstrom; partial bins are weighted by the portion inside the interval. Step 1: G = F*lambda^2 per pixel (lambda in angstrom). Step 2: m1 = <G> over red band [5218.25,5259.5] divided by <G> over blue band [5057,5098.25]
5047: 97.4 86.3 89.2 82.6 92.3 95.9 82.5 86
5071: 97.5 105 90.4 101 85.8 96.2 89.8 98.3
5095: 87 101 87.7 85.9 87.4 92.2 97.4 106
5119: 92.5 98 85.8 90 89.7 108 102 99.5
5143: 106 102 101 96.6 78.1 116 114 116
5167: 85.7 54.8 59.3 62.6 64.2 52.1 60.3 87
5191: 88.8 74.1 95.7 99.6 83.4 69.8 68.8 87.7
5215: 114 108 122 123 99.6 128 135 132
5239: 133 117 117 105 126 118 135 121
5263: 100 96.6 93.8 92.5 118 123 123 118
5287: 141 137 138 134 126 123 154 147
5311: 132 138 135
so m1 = 1.39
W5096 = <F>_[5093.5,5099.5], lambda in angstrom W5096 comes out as 94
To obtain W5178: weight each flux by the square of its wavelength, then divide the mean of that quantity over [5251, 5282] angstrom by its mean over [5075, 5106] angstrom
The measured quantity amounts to 1.30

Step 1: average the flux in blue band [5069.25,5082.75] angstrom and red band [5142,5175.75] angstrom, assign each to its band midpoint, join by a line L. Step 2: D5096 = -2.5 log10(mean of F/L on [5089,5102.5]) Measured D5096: 0.03 mag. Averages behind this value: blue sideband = 97.1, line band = 93.1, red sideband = 92.3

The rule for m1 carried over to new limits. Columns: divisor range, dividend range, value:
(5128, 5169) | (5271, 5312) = 1.37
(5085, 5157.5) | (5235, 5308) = 1.36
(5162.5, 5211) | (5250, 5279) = 1.51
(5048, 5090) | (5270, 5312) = 1.53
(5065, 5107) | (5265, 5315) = 1.47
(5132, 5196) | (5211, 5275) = 1.36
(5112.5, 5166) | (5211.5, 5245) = 1.23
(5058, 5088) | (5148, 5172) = 1.05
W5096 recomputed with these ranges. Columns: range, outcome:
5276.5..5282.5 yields 123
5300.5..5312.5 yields 139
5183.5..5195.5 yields 77.5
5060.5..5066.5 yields 89.2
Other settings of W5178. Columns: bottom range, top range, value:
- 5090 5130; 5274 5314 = 1.53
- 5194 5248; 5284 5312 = 1.31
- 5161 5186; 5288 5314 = 1.99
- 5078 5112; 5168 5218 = 0.87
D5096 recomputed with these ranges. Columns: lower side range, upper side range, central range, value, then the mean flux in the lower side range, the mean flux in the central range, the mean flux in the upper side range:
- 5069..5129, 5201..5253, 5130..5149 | -0.03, 93.7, 101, 110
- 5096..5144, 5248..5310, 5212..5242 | -0.05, 95.4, 120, 123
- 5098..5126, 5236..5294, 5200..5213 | 0.34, 93.1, 79.6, 119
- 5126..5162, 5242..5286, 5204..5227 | 0.10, 99.8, 98.7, 114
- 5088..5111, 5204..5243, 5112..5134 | 0.00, 91.2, 95.1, 110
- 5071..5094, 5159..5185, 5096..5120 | -0.05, 95.2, 93.6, 75.9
